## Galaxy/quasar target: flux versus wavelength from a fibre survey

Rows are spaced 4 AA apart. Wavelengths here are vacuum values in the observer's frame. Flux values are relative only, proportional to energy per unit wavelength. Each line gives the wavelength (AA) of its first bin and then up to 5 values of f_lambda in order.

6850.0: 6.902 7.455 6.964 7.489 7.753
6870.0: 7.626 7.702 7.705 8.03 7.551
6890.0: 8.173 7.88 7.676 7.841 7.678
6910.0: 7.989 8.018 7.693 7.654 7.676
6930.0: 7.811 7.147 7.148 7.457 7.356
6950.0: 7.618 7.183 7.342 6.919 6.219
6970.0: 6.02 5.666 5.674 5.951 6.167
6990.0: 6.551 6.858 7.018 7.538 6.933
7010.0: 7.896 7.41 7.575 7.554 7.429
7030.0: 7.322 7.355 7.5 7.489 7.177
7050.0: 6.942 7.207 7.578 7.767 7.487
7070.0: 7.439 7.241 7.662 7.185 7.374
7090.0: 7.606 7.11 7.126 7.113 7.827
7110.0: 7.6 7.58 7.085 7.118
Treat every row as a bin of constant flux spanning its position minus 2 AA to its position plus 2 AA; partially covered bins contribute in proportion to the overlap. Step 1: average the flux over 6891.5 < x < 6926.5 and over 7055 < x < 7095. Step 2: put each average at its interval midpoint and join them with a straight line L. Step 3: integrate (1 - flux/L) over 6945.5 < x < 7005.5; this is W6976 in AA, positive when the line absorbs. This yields 7.8 AA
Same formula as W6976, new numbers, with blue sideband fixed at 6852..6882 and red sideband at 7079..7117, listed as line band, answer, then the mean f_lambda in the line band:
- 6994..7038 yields 0.4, 7.38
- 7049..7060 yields 0.2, 7.27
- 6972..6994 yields 4.1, 6.08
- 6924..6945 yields 0.2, 7.44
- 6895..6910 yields -0.5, 7.78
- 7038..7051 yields 0.3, 7.27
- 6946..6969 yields 1.4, 7.04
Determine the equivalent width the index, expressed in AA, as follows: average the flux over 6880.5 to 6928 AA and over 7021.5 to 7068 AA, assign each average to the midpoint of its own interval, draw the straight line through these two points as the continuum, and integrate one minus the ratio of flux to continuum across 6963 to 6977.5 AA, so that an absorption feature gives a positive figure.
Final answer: 3.08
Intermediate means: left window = 7.82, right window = 7.4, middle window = 6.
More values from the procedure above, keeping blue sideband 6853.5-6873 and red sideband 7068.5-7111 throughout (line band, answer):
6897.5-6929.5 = -1.4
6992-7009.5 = 0.6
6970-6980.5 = 2.4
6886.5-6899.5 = -0.7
